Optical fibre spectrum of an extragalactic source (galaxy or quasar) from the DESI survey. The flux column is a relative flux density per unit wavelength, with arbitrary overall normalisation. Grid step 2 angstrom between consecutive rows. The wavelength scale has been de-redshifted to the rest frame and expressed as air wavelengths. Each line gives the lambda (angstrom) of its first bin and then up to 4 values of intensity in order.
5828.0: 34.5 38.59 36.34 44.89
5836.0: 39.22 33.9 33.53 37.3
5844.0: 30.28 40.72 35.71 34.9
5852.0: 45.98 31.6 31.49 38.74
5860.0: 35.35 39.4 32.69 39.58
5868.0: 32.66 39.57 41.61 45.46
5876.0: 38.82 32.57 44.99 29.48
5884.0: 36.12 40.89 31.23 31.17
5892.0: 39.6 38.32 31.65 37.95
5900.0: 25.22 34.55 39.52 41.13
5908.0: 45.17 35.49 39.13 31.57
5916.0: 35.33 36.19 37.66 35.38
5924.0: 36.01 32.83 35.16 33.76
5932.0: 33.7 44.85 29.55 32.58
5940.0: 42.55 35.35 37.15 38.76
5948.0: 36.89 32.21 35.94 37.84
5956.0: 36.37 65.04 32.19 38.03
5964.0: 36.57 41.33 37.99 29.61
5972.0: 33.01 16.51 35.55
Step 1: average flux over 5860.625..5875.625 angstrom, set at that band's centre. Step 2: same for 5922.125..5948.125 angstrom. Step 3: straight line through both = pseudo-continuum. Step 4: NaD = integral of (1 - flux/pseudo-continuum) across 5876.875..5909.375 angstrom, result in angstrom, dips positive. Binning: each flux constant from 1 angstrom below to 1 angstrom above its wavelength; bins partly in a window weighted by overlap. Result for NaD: 1.2 angstrom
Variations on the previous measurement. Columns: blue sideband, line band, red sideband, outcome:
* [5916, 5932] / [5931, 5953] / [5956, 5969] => 1.0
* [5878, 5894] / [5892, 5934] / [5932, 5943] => 0.4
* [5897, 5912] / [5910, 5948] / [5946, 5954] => 0.5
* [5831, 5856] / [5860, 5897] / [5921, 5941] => -0.6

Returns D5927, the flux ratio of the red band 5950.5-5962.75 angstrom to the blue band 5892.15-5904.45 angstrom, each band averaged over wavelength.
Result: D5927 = 1.17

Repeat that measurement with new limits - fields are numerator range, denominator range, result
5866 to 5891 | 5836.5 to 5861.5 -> 1.03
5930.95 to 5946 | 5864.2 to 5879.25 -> 0.95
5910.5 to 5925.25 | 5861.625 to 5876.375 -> 0.93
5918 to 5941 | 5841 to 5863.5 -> 0.98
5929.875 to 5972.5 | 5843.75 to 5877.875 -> 1.00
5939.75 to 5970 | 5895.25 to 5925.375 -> 1.07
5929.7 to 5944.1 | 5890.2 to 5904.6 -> 1.04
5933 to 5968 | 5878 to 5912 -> 1.06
